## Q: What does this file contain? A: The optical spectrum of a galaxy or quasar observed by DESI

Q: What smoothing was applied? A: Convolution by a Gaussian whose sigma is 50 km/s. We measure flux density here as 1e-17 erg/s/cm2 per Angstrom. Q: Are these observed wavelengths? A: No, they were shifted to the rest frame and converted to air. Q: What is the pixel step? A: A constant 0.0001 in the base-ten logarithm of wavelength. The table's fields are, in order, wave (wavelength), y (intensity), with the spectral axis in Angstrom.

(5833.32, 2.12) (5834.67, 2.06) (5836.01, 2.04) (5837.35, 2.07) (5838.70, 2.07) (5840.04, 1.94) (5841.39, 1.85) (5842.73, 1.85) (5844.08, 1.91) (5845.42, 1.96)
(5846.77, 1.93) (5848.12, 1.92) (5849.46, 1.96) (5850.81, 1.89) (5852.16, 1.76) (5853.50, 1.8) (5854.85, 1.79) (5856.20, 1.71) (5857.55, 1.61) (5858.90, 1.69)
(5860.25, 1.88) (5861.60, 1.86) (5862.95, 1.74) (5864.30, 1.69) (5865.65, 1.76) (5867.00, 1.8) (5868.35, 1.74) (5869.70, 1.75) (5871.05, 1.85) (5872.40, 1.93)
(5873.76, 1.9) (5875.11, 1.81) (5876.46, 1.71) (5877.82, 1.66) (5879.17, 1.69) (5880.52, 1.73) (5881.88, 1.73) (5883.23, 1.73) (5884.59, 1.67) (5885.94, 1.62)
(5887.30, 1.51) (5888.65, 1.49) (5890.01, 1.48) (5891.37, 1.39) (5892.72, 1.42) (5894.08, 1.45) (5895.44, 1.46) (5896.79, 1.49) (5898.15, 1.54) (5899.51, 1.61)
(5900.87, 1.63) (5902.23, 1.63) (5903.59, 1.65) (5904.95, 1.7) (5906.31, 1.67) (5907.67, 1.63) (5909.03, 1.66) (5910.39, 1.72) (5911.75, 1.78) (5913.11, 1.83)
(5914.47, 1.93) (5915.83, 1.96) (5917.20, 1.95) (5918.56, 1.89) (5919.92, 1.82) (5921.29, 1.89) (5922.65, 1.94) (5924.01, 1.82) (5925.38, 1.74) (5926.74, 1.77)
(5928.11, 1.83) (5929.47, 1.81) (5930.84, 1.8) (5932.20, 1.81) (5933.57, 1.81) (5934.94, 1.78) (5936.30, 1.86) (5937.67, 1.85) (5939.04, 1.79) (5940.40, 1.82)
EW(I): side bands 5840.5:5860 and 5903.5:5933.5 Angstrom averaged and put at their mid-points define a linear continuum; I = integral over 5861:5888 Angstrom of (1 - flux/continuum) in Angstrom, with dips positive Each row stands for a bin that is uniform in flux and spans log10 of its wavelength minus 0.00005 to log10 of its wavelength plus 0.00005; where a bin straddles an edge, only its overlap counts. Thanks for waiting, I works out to 1.2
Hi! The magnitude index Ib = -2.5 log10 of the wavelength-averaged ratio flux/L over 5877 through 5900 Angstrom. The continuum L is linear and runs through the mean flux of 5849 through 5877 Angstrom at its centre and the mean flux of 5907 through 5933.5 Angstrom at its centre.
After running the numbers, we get 0.15 mag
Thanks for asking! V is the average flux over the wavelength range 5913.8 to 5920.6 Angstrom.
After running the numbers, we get 1.91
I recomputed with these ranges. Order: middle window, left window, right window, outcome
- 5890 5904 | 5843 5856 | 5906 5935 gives 2.4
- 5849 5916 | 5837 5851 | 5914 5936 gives 6.9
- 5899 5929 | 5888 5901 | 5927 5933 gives -2.0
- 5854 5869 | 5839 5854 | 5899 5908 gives 0.6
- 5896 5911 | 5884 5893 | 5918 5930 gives 0.2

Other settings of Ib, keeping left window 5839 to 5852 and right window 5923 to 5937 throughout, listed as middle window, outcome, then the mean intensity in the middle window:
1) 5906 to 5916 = 0.04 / 1.77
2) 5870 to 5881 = 0.05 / 1.79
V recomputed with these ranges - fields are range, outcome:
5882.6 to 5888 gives 1.63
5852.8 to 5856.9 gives 1.77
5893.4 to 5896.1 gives 1.45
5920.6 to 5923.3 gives 1.91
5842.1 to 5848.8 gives 1.91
